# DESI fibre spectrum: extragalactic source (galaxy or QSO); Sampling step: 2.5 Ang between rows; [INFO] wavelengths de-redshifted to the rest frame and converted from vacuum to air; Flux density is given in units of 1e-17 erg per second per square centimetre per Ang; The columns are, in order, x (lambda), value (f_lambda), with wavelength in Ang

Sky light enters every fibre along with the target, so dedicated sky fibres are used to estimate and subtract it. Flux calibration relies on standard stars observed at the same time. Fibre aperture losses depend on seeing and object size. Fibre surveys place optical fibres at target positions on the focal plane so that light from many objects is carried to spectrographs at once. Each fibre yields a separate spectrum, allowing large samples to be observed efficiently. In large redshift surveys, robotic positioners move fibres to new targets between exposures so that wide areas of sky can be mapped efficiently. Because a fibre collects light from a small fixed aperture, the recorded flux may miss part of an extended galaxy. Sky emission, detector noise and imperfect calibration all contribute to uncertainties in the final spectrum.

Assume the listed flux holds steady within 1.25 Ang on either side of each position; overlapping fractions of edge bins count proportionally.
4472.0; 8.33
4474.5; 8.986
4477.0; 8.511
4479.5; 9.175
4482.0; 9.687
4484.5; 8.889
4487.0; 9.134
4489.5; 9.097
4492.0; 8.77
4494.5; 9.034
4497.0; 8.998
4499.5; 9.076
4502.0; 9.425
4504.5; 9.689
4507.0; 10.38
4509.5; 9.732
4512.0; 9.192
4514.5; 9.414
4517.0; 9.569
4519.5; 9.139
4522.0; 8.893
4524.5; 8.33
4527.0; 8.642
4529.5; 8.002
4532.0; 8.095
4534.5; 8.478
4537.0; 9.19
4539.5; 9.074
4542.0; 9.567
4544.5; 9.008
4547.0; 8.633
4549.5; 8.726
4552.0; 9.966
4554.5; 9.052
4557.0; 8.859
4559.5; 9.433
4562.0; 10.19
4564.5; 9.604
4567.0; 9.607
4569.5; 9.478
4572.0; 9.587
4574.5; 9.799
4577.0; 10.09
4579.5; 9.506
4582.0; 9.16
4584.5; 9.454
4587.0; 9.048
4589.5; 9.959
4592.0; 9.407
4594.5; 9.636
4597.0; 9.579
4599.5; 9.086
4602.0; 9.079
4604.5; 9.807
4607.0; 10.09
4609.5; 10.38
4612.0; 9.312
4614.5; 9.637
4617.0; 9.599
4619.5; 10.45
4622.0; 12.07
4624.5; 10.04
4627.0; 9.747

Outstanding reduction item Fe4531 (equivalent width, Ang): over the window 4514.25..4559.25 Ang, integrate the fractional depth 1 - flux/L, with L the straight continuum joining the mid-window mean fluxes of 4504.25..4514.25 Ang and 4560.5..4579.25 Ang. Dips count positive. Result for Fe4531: 3.7 Ang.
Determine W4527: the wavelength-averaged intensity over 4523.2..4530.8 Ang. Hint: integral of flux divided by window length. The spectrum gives 8.33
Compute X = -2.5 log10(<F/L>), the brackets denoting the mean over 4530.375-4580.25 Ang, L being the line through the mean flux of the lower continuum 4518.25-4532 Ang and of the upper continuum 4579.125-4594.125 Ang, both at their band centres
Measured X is -0.04 mag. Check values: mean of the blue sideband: 8.56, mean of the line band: 9.29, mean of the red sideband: 9.43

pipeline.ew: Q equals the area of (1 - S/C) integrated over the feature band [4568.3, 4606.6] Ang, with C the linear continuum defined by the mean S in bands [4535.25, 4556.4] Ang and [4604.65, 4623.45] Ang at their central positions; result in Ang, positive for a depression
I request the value 1.0 Ang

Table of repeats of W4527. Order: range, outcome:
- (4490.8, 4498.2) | 8.93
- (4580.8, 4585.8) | 9.31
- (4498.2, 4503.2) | 9.25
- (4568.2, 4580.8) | 9.69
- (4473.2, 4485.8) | 9.05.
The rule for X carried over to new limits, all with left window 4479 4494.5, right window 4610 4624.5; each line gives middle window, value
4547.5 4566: 0.04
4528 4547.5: 0.09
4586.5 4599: 0.05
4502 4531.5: 0.02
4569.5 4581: 0.02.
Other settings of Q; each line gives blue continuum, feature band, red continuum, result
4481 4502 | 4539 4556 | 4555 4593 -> 0.5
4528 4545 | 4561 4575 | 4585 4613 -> -0.8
